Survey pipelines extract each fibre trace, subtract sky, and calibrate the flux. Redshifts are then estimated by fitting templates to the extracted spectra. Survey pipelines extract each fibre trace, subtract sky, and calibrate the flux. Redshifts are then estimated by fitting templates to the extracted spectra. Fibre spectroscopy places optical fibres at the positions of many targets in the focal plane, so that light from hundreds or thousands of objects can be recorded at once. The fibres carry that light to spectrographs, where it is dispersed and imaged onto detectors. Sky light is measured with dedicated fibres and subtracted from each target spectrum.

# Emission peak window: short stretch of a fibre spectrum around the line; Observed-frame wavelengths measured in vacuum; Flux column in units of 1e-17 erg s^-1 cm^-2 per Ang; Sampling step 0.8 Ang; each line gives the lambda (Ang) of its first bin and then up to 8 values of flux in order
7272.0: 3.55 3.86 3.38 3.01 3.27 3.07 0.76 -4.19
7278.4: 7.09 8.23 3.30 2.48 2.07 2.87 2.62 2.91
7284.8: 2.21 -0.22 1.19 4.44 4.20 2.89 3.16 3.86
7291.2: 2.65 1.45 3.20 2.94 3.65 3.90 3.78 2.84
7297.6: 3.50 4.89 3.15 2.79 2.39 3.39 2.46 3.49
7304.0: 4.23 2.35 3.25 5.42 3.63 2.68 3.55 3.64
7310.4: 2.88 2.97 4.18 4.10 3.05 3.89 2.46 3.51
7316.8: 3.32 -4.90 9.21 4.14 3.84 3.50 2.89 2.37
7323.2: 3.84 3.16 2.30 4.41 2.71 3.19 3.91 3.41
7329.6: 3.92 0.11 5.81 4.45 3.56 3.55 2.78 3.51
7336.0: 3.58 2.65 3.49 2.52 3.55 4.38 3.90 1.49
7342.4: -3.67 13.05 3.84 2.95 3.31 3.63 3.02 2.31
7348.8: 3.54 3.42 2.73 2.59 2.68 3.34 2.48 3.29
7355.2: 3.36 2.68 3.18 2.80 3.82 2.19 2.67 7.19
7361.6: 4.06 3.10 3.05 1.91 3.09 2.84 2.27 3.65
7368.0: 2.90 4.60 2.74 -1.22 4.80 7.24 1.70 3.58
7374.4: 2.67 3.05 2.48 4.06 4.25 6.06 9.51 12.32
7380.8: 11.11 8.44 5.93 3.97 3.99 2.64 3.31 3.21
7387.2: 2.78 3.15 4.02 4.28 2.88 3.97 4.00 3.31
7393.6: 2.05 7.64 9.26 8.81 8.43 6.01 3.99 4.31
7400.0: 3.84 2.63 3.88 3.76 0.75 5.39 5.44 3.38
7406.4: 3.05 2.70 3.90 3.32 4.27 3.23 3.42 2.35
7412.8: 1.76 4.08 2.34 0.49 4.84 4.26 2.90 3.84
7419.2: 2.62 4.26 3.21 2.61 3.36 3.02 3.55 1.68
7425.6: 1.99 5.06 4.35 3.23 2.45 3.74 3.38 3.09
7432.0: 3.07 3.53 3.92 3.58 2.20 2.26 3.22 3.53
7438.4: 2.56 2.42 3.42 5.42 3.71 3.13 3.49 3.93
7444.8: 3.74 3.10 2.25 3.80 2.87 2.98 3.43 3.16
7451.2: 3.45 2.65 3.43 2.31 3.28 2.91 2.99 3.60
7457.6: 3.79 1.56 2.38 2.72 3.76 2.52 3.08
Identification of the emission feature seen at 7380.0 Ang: [S II]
